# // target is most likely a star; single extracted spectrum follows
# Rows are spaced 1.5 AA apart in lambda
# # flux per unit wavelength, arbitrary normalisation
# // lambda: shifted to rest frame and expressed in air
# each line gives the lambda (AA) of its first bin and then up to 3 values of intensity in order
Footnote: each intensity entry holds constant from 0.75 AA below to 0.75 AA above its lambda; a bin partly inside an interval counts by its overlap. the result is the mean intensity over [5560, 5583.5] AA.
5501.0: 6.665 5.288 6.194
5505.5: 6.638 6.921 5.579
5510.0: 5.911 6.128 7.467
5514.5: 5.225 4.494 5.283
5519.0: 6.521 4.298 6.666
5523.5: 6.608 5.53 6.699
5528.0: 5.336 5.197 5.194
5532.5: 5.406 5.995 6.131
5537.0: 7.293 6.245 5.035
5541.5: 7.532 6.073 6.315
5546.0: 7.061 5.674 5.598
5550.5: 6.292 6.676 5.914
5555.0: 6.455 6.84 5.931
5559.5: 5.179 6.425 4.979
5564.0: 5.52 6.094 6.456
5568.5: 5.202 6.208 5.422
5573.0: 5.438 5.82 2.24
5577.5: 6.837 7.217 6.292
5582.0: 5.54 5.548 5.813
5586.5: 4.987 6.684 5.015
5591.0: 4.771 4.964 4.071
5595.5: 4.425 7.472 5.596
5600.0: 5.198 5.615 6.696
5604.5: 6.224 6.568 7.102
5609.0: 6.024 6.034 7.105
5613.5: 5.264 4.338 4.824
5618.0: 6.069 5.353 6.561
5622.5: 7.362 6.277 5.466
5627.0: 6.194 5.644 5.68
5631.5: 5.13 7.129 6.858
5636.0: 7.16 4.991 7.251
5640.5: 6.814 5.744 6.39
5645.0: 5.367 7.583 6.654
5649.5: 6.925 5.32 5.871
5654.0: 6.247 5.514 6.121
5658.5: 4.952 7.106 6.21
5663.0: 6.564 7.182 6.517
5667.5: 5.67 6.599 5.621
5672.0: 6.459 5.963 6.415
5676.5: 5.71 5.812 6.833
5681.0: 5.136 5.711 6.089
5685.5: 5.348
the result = 5.7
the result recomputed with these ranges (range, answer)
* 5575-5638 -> 5.82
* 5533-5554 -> 6.27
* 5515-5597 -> 5.78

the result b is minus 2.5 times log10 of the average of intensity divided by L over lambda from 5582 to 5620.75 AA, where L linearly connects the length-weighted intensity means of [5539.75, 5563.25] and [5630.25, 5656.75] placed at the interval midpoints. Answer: 0.10 mag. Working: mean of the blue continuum 6.15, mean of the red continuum 6.28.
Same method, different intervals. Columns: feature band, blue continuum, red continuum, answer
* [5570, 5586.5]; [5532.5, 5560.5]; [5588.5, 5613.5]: 0.07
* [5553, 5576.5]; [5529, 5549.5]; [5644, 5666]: 0.08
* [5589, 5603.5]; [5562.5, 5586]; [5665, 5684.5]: 0.08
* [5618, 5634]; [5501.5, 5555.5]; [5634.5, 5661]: 0.02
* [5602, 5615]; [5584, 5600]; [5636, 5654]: -0.11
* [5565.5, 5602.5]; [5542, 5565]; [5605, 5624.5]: 0.10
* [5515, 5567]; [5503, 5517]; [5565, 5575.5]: -0.02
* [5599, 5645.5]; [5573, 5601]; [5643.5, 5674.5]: -0.04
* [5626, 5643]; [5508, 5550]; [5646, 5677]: -0.01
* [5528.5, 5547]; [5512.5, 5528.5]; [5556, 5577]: -0.07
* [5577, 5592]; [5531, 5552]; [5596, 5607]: 0.06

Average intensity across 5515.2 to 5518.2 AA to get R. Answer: 4.89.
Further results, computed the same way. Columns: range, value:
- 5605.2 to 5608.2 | 6.82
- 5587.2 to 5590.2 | 5.85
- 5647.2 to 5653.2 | 6.21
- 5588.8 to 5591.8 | 4.89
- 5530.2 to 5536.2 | 5.67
